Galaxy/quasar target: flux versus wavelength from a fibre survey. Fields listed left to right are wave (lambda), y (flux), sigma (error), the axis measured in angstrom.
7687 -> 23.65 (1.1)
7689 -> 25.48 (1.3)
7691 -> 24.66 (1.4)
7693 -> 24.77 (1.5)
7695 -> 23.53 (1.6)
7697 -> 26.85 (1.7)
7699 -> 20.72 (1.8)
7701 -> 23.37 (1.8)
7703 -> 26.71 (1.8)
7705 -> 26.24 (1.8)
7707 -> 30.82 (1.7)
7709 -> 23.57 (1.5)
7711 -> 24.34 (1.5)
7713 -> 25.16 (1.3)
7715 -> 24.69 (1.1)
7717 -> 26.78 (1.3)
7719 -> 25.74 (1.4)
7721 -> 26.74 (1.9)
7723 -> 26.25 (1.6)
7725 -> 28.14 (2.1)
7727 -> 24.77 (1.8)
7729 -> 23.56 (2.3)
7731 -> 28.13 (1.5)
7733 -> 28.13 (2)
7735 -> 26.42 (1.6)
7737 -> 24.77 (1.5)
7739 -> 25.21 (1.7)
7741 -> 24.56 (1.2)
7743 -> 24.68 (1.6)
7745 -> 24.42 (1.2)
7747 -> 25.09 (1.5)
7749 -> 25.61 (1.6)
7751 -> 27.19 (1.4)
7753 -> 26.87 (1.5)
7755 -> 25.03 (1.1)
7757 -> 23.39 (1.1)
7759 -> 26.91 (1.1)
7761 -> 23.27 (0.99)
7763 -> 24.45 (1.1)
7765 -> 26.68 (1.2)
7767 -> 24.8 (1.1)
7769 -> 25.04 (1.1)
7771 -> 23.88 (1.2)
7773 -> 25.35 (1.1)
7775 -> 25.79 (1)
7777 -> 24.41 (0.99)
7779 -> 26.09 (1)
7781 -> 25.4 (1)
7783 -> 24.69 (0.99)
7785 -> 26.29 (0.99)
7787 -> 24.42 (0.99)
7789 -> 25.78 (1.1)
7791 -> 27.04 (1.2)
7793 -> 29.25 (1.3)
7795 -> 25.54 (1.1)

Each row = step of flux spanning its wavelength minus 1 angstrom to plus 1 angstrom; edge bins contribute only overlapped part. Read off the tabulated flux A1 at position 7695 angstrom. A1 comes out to 23.53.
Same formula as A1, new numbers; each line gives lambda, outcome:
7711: 24.34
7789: 25.78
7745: 24.42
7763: 24.45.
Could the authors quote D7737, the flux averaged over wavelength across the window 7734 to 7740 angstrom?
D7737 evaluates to 25.5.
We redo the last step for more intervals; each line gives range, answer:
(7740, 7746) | 24.6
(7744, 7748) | 24.8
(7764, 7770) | 25.5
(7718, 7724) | 26.2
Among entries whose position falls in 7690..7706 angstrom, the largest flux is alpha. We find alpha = 26.85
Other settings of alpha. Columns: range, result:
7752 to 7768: 26.91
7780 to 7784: 25.4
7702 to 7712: 30.82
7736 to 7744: 25.21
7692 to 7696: 24.77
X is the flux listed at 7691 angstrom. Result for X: 24.66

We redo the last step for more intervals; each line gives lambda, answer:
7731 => 28.13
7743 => 24.68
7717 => 26.78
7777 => 24.41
